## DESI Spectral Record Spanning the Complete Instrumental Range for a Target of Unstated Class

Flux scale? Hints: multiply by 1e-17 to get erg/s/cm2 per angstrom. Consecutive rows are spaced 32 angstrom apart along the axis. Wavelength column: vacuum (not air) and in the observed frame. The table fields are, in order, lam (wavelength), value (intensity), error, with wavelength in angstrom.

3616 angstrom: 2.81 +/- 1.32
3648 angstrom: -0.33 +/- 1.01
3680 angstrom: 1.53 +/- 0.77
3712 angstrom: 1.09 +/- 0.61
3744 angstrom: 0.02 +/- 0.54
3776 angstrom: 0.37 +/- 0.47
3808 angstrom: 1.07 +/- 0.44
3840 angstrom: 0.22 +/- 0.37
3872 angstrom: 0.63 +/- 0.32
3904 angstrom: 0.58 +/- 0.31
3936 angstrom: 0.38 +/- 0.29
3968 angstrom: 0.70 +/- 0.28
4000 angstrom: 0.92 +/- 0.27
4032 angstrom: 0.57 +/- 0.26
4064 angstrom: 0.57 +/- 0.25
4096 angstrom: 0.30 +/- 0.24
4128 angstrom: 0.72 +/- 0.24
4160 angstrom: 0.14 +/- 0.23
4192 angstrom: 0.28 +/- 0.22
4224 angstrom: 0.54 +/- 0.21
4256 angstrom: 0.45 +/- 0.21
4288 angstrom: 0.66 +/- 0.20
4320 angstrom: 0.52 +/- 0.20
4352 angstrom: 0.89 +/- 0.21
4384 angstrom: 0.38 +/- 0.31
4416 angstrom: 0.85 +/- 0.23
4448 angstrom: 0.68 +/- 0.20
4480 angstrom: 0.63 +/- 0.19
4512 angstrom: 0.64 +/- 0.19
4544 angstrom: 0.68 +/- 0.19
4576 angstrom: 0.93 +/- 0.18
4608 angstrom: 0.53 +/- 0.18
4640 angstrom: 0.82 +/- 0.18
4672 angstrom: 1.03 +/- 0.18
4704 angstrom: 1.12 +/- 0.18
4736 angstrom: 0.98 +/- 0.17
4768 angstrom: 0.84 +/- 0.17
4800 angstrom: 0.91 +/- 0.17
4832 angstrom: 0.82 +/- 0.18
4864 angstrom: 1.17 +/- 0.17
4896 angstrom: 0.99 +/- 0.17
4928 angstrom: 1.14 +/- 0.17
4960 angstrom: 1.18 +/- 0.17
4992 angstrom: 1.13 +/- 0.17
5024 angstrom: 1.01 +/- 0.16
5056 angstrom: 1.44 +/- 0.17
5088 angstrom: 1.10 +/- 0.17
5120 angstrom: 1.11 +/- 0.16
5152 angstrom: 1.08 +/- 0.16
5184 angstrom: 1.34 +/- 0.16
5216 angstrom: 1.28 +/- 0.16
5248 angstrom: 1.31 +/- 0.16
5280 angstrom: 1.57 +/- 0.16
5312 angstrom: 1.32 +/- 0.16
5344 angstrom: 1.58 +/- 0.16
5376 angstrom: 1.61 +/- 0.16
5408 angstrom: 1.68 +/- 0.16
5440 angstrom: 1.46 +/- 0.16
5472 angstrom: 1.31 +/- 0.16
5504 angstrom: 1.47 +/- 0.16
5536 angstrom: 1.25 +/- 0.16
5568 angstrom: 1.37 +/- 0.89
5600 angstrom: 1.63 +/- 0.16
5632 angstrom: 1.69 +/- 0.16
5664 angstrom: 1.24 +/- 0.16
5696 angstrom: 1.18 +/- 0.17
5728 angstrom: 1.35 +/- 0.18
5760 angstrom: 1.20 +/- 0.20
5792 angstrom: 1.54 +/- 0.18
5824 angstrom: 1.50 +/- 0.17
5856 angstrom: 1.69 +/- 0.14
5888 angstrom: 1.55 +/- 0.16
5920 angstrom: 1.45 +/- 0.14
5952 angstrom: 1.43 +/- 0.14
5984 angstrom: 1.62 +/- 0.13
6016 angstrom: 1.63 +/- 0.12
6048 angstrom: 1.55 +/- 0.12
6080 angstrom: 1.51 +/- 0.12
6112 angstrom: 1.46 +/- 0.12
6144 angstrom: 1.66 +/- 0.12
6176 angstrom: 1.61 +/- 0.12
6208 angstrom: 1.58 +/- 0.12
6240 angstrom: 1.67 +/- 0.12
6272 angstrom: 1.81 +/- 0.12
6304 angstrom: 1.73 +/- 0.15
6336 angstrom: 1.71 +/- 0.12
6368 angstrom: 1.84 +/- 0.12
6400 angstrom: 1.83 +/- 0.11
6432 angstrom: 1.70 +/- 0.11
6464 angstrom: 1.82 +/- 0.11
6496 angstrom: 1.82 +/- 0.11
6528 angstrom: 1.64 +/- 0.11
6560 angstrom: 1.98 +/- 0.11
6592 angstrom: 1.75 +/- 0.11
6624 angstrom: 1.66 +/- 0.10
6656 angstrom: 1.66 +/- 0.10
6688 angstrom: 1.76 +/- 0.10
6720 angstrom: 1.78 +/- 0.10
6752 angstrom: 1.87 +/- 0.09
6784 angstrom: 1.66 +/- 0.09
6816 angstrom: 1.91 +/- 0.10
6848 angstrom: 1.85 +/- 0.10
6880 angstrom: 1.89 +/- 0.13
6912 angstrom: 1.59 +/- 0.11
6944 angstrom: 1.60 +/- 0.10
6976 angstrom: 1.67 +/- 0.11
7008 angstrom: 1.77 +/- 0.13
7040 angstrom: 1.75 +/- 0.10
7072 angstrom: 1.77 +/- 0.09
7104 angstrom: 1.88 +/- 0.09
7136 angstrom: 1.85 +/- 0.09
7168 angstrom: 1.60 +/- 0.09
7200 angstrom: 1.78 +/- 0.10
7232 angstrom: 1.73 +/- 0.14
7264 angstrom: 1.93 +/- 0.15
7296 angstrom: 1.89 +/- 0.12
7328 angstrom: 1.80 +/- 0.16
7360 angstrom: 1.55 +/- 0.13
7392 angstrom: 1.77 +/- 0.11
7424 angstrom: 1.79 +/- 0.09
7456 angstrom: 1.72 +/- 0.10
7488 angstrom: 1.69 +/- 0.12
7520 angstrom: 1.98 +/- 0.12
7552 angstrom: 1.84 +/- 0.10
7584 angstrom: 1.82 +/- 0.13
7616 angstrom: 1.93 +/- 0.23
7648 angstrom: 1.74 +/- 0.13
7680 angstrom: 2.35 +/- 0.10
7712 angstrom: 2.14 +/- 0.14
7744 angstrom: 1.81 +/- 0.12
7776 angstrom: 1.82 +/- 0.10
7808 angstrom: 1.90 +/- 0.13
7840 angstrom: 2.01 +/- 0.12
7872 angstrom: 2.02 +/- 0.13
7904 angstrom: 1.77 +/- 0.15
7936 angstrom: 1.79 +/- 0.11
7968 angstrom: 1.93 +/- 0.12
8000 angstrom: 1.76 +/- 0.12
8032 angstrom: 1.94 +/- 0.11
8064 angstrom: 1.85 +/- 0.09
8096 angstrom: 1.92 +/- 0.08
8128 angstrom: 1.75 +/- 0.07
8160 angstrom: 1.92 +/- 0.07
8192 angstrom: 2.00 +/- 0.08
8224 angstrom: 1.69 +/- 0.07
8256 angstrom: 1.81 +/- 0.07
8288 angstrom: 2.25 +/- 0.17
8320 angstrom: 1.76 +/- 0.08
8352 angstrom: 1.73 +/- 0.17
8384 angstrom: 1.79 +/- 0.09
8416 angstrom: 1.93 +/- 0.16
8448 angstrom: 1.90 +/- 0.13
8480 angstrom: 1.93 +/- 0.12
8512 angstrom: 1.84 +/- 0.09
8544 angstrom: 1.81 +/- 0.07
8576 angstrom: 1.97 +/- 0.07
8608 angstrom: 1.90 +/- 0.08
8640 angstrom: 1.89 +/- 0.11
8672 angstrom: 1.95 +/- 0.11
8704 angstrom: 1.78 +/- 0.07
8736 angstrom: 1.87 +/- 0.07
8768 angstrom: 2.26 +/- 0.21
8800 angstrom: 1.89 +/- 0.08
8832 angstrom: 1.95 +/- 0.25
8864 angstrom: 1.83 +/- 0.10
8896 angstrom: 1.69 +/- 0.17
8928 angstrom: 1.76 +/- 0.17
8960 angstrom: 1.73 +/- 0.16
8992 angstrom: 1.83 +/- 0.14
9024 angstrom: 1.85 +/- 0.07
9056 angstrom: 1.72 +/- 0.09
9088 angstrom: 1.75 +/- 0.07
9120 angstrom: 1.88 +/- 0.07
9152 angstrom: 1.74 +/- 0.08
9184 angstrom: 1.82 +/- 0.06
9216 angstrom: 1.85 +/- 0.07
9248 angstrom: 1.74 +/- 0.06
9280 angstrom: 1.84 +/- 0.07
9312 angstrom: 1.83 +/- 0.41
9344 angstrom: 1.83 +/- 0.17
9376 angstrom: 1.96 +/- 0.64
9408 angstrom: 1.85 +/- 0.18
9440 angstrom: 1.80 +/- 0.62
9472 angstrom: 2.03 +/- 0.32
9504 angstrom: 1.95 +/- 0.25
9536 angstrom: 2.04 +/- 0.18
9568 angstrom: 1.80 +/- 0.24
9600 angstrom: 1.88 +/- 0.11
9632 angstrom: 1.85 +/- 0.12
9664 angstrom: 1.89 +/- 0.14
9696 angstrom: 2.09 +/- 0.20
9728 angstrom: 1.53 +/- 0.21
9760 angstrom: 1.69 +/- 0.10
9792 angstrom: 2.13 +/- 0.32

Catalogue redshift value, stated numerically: 0.17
